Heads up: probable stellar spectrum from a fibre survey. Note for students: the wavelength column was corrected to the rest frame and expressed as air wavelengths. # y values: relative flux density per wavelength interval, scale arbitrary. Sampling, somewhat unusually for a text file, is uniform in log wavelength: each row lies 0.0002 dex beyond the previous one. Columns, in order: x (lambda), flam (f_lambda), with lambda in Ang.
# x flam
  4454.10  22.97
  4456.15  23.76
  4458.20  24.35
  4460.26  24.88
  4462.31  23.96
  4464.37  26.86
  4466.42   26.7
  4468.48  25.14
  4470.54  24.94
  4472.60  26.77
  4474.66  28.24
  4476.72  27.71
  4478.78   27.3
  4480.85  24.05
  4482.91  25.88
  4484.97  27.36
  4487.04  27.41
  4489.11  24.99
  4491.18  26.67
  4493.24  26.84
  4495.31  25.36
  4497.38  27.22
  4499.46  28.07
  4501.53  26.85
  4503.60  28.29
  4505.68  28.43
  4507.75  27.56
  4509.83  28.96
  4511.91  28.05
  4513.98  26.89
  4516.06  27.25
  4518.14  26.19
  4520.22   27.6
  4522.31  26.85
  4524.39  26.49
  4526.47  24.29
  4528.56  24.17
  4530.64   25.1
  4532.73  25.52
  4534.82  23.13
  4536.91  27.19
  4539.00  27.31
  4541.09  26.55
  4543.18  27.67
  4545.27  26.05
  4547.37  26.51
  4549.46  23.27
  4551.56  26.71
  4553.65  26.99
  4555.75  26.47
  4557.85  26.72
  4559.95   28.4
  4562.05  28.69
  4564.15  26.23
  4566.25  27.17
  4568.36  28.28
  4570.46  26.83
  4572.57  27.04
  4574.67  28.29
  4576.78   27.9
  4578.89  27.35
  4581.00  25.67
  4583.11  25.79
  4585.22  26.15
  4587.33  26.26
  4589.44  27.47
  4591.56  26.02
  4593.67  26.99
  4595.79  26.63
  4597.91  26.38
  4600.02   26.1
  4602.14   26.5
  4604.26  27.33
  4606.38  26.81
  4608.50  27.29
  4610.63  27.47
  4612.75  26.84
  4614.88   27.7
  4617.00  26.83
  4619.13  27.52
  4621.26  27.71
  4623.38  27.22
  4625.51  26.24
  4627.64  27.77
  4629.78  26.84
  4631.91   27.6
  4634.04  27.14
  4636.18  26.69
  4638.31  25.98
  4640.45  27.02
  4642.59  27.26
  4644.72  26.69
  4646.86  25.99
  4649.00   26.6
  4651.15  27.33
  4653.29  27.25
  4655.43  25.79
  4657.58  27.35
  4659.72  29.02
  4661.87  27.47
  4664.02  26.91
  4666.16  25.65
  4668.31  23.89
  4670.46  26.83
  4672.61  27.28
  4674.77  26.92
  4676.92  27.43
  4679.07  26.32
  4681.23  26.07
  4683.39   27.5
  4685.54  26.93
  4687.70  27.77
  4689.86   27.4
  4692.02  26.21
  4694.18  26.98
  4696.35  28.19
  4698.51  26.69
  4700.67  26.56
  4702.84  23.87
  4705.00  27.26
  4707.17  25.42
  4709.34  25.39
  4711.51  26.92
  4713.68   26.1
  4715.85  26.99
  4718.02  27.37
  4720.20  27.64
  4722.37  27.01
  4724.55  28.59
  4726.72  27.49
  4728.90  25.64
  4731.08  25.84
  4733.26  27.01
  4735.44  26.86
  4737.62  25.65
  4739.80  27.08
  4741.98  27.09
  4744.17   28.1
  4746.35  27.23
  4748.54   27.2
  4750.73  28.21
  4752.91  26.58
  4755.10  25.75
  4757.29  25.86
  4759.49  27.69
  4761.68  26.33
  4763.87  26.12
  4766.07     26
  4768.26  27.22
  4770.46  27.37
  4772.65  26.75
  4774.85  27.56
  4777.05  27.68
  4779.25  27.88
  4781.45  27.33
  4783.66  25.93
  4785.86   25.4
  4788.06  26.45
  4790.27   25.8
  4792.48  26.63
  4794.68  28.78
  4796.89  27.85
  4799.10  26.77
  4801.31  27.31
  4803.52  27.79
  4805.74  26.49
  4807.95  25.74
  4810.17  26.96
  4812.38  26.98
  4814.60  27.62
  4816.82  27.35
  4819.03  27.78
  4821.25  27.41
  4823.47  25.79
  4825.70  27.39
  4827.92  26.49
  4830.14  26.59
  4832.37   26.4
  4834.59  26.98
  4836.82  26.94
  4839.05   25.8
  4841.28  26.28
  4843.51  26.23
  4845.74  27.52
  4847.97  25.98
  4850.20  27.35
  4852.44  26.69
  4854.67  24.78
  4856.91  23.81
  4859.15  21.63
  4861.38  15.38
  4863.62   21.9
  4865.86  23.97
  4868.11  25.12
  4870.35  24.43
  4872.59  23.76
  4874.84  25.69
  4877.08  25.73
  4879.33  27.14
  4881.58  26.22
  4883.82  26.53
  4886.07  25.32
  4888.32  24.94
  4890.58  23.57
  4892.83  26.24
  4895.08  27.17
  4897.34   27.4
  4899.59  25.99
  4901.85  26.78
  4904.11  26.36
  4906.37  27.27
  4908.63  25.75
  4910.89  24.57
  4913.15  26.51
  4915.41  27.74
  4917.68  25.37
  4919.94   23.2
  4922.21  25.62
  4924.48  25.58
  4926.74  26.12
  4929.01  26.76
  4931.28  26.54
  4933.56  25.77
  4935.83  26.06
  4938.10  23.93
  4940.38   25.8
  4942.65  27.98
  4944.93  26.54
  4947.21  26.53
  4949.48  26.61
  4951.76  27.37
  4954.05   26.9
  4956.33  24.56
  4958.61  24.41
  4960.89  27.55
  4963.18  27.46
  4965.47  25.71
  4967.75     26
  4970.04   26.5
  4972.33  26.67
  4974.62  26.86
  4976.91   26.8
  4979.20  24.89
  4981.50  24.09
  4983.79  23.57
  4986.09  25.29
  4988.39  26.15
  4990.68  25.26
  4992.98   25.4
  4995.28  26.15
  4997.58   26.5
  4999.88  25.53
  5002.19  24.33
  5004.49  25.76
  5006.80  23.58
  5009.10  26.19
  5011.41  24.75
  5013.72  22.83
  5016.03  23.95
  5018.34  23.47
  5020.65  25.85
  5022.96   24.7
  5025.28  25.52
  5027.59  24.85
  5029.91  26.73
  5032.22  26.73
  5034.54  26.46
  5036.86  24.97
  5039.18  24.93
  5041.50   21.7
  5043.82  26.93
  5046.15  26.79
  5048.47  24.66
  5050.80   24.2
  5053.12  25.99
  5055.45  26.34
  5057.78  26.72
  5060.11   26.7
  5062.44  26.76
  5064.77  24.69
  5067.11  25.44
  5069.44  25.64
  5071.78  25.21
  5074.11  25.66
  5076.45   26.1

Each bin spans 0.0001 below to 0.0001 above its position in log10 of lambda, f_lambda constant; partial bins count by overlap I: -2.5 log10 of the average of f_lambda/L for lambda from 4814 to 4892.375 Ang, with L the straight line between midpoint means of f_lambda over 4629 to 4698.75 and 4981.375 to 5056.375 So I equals 0.020 mag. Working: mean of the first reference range 26.9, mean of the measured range 25.5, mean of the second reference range 25.2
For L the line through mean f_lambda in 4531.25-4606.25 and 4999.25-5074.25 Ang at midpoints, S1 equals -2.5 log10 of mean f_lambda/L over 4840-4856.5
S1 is -0.02 mag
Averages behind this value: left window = 26.7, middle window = 26.3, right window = 25.3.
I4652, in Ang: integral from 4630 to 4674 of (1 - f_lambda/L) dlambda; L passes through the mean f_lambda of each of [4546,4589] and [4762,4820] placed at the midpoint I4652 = 0.2 Ang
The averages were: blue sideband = 26.8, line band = 26.8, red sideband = 27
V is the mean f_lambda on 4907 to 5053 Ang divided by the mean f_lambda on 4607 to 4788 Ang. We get 0.95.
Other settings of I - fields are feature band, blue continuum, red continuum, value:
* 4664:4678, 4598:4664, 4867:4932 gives 0.02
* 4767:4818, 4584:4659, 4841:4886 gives -0.07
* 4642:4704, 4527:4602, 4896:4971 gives -0.01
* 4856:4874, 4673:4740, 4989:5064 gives 0.16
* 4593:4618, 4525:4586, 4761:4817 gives -0.01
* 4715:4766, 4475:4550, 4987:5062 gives -0.04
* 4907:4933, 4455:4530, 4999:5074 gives -0.01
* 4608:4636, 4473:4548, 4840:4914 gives -0.04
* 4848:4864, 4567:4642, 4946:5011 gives 0.13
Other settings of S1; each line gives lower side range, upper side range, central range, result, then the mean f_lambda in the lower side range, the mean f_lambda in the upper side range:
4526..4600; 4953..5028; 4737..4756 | -0.04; 26.5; 25.4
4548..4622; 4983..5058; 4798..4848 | -0.03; 26.9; 25.2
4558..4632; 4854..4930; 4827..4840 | -0.04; 27.1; 25.1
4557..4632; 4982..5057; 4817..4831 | -0.04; 27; 25.2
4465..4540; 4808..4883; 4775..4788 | -0.04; 26.6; 25.6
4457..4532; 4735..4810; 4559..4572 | -0.04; 26.5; 26.9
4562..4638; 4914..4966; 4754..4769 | 0.01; 27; 26.1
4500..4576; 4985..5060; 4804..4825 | -0.04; 26.8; 25.3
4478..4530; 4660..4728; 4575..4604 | 0.01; 26.7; 26.8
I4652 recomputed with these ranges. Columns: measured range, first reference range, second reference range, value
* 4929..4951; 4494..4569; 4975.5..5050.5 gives -0.7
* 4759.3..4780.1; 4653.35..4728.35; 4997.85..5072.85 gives -0.4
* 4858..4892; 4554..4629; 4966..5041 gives 2.3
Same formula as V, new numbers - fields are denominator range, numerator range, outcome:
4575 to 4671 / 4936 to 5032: 0.95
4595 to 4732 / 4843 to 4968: 0.95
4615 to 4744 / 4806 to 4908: 0.96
